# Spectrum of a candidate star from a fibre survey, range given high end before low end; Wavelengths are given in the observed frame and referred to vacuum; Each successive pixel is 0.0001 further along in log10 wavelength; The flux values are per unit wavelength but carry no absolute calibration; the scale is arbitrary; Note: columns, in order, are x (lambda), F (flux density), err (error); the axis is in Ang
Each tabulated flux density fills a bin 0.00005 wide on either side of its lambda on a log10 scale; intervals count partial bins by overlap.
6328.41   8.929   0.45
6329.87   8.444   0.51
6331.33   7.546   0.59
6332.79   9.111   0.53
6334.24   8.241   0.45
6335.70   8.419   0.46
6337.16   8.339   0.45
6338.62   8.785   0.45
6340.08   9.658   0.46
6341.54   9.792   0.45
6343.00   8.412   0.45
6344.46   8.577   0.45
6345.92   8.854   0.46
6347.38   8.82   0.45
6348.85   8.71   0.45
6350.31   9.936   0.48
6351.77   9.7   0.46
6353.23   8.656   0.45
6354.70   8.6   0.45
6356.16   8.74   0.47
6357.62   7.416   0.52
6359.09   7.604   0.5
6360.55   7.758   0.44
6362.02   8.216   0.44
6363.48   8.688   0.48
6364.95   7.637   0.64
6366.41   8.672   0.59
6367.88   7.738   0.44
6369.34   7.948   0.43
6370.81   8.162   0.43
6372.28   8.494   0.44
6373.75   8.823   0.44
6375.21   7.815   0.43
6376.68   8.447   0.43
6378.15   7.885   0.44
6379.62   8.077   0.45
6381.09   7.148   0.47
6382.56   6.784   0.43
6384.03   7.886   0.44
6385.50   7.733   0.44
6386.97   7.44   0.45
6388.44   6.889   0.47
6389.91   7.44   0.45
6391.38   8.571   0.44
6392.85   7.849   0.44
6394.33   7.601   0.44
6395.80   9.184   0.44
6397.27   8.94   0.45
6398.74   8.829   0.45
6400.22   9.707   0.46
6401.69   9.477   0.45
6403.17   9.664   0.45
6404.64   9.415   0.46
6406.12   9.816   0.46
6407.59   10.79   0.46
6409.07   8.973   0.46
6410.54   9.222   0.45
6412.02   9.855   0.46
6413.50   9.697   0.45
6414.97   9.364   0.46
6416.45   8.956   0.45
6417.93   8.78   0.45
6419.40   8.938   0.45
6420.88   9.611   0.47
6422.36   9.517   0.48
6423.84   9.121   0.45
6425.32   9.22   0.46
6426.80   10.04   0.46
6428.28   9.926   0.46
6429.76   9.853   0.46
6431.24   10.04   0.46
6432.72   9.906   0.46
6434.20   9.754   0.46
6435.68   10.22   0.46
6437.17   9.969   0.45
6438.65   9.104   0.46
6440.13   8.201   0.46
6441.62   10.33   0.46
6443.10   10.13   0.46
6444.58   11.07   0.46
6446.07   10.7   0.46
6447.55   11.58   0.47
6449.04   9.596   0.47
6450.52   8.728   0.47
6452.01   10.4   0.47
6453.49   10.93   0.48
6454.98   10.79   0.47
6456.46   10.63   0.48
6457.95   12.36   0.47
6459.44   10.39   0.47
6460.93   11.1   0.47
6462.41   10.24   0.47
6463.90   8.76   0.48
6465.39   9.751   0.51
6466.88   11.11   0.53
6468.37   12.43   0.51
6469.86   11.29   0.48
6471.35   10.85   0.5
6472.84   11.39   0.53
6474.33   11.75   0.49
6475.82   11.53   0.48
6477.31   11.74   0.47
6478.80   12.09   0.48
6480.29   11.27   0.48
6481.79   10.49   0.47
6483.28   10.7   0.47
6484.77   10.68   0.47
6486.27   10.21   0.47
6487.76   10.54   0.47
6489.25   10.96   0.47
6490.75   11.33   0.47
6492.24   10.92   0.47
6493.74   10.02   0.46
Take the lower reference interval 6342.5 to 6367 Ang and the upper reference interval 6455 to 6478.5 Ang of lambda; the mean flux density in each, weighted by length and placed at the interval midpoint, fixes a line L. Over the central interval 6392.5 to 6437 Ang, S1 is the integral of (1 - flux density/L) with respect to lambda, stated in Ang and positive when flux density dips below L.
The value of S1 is 2.0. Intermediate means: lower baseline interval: 8.53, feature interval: 9.43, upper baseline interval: 11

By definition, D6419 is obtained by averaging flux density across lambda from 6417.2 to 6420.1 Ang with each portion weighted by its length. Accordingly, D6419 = 8.88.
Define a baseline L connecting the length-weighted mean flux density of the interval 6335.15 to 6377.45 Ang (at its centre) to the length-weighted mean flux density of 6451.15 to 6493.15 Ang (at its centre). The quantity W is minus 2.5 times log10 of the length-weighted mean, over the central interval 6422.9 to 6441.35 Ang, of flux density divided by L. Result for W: 0.05 mag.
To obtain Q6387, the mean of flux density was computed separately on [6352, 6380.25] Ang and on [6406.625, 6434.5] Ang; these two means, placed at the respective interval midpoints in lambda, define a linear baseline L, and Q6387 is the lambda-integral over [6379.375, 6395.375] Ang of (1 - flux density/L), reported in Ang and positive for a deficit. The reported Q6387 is 2.1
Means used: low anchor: 8.2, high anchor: 9.56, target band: 7.6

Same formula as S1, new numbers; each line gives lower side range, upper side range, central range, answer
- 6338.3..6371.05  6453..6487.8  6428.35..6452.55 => 0.88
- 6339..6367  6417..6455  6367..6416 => 3.60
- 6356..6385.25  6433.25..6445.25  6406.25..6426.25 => -0.43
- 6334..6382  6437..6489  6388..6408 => 0.93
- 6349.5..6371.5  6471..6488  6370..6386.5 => 1.60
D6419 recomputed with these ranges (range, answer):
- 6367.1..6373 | 8.08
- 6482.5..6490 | 10.6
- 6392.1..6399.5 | 8.48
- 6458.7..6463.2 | 10.6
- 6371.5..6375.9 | 8.39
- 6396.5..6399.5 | 8.89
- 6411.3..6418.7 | 9.33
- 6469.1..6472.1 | 11.1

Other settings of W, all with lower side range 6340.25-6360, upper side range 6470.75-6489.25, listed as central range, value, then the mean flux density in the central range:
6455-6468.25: 0.01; 10.6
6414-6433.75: 0.07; 9.49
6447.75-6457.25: 0.04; 10.3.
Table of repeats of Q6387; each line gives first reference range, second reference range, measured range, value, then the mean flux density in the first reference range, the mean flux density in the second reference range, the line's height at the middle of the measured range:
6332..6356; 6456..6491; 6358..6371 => 1.7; 8.91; 11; 9.23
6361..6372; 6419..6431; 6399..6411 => -0.7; 8.15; 9.56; 9.08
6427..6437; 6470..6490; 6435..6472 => 0.2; 9.95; 11.1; 10.5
